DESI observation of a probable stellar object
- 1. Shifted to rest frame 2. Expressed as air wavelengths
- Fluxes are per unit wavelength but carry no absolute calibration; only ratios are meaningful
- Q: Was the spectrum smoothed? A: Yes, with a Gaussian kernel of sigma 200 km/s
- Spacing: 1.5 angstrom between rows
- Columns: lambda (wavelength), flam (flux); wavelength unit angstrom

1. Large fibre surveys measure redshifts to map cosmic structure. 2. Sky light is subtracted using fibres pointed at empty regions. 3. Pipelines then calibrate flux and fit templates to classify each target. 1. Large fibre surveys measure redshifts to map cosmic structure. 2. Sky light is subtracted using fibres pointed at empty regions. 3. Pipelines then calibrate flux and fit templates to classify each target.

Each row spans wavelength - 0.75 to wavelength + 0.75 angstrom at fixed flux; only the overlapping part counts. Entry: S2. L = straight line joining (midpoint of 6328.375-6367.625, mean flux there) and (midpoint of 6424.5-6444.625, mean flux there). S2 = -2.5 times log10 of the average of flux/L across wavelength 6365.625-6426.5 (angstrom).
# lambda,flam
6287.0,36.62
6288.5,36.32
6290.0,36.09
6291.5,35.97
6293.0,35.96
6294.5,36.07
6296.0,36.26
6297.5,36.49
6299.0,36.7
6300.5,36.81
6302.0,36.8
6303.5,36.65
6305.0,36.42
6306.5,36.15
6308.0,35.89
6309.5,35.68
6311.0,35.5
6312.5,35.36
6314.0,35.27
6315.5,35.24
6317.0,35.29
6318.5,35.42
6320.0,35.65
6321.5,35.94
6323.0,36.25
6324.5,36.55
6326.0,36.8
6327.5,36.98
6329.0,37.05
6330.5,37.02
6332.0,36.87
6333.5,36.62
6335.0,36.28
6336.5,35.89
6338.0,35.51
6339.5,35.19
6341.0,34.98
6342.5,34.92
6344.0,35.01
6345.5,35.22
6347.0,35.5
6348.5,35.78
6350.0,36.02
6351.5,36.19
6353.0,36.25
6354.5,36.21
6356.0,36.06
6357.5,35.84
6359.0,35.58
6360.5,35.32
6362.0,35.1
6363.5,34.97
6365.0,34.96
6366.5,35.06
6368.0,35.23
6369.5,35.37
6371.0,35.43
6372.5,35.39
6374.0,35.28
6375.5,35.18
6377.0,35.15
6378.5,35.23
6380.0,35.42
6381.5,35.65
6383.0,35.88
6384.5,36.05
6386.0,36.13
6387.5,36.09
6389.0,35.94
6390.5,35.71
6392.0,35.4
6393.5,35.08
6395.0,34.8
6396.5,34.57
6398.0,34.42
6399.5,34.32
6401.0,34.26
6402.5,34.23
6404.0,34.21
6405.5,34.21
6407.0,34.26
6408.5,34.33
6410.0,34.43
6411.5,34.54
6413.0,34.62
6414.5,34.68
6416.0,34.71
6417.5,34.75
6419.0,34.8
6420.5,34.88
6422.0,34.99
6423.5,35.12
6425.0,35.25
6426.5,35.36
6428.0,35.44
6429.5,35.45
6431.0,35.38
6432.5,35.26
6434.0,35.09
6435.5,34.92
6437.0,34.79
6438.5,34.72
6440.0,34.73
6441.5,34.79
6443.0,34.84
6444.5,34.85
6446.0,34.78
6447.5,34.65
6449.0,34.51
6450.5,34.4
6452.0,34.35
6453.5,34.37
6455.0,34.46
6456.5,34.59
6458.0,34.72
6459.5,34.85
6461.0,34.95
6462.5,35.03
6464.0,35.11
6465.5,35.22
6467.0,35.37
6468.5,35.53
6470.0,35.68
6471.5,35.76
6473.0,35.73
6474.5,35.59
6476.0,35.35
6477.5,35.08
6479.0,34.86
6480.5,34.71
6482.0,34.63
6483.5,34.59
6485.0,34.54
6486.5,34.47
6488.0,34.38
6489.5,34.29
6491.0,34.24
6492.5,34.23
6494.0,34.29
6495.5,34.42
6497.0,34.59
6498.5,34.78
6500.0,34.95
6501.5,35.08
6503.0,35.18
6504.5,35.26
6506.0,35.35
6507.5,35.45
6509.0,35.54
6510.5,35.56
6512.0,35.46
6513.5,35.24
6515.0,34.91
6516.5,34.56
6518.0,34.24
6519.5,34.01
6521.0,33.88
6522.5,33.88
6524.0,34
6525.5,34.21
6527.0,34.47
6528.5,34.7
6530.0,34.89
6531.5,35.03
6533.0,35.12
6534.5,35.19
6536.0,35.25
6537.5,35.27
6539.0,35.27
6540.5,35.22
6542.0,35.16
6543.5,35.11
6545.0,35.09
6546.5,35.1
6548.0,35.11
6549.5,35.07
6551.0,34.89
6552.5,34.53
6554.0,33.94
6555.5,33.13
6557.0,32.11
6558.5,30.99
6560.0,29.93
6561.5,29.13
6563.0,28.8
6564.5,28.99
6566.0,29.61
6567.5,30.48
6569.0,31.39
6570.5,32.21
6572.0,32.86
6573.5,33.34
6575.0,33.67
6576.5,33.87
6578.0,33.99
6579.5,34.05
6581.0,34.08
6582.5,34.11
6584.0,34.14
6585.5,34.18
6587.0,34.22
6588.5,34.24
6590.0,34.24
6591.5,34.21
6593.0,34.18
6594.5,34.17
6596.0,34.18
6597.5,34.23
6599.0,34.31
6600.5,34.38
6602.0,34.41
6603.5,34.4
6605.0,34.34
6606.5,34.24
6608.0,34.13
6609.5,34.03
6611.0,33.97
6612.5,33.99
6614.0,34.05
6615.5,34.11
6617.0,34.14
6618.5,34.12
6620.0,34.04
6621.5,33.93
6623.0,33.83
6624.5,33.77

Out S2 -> 0.01 mag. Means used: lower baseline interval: 35.7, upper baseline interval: 35.1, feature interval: 35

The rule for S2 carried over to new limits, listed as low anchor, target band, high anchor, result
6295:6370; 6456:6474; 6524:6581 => -0.03 mag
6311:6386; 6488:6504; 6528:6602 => -0.01 mag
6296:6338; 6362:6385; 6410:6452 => 0.01 mag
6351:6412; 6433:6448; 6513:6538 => 0.00 mag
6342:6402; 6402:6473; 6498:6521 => 0.01 mag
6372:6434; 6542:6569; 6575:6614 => 0.06 mag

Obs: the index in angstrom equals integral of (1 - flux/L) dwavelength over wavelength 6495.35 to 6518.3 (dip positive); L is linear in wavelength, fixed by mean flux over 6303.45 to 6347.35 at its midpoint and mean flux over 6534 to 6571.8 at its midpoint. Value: -1.0 angstrom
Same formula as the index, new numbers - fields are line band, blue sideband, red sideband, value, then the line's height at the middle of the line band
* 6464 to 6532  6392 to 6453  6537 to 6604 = -1.52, 34.1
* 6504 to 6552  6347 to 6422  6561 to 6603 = -1.79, 33.7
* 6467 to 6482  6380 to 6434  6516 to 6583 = -0.44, 34.3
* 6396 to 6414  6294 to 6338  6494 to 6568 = 0.48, 35.3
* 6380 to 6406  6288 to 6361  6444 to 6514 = 0.28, 35.5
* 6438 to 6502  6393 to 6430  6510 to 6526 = -0.38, 34.6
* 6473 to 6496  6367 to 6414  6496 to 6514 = 0.32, 35.2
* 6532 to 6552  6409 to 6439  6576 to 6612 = -0.42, 34.4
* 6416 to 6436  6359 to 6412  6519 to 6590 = -0.23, 34.7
